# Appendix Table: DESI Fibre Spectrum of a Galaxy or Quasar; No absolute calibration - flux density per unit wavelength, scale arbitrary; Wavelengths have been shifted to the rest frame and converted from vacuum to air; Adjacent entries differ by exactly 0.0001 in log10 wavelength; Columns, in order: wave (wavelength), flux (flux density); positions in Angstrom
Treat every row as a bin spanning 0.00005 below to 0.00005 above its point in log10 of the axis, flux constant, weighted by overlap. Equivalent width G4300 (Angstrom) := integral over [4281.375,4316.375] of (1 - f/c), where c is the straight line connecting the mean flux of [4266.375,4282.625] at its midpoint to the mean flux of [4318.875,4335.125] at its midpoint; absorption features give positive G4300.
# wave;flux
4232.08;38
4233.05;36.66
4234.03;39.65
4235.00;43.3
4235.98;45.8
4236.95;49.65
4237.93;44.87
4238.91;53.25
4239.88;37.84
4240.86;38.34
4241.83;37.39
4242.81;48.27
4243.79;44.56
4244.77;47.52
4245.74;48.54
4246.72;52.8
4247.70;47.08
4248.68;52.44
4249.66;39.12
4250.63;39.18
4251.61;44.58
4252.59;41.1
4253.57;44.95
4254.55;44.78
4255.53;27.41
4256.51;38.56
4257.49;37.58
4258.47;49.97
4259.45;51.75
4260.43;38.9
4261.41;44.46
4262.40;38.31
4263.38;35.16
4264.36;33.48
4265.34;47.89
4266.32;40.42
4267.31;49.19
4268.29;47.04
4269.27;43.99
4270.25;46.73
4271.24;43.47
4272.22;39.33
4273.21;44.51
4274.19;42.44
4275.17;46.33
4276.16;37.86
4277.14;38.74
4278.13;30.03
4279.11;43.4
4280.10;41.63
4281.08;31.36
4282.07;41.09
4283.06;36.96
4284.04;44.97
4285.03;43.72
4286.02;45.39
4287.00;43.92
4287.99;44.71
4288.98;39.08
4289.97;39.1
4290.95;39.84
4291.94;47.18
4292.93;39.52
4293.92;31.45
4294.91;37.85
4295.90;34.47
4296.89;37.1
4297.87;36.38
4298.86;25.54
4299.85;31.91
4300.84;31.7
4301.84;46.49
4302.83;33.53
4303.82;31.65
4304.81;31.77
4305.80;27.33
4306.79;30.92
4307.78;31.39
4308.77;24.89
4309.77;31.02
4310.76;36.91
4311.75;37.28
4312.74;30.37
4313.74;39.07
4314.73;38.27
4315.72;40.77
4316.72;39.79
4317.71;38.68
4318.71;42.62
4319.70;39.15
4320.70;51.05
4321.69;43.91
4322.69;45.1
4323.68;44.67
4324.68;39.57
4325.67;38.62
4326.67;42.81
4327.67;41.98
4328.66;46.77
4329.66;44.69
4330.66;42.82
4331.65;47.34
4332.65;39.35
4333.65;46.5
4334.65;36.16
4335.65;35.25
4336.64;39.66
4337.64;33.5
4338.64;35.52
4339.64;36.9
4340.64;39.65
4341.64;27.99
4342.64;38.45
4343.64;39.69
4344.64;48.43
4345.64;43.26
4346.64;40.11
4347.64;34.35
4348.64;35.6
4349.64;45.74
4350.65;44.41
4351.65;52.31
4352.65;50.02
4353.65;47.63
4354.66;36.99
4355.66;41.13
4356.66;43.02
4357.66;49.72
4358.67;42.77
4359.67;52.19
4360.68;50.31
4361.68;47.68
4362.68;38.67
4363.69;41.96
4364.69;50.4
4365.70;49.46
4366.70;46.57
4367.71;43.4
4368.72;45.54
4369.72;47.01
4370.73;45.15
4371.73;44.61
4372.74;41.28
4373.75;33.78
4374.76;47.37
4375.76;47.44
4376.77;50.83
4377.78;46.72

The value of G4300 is 4.7 Angstrom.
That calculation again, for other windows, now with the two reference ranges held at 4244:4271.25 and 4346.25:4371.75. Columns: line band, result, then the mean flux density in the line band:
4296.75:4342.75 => 6.88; 37.7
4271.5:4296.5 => 2.06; 40.2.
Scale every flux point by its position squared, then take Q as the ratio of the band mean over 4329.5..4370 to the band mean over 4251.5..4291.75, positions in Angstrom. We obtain 1.07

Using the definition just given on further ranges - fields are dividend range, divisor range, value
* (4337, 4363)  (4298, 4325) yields 1.18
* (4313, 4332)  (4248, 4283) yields 1.04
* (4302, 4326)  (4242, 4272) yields 0.88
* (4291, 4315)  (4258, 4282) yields 0.83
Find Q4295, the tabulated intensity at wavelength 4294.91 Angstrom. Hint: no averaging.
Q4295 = 37.85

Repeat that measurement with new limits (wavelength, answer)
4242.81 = 48.27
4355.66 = 41.13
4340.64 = 39.65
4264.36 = 33.48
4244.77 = 47.52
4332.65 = 39.35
